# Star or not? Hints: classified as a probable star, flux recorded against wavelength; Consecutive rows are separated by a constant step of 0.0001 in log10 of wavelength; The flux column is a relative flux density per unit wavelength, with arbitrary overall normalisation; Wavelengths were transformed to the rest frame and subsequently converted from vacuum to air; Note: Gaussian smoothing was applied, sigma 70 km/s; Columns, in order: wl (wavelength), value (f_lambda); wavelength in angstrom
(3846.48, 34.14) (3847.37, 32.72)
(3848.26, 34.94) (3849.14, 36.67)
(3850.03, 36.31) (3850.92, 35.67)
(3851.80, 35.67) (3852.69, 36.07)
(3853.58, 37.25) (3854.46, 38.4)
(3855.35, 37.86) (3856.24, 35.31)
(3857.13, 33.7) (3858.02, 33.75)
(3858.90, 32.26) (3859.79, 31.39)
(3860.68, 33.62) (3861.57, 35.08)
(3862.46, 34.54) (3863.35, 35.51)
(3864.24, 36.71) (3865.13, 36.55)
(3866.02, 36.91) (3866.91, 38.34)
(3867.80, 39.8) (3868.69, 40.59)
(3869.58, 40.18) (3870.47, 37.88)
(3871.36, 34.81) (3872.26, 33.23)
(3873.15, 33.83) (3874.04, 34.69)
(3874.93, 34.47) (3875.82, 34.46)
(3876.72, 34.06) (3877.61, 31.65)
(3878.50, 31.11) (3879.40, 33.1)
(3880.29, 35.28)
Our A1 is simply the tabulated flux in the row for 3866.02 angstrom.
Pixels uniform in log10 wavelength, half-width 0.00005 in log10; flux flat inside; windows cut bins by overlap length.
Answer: 36.91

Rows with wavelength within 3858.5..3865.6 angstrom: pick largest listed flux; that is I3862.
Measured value 36.71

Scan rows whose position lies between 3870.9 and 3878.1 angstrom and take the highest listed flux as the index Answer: 34.81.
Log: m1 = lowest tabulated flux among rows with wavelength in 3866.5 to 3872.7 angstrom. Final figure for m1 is 33.23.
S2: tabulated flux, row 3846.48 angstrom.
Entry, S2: 34.14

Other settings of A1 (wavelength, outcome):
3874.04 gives 34.69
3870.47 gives 37.88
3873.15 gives 33.83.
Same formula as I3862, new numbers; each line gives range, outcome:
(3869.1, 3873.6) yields 40.18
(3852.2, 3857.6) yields 38.4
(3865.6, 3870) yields 40.59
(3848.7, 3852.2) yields 36.67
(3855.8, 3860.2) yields 35.31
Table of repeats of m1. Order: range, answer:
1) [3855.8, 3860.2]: 31.39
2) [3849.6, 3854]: 35.67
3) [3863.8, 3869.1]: 36.55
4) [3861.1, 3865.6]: 34.54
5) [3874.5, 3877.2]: 34.06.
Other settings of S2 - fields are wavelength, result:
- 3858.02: 33.75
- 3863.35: 35.51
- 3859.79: 31.39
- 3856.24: 35.31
